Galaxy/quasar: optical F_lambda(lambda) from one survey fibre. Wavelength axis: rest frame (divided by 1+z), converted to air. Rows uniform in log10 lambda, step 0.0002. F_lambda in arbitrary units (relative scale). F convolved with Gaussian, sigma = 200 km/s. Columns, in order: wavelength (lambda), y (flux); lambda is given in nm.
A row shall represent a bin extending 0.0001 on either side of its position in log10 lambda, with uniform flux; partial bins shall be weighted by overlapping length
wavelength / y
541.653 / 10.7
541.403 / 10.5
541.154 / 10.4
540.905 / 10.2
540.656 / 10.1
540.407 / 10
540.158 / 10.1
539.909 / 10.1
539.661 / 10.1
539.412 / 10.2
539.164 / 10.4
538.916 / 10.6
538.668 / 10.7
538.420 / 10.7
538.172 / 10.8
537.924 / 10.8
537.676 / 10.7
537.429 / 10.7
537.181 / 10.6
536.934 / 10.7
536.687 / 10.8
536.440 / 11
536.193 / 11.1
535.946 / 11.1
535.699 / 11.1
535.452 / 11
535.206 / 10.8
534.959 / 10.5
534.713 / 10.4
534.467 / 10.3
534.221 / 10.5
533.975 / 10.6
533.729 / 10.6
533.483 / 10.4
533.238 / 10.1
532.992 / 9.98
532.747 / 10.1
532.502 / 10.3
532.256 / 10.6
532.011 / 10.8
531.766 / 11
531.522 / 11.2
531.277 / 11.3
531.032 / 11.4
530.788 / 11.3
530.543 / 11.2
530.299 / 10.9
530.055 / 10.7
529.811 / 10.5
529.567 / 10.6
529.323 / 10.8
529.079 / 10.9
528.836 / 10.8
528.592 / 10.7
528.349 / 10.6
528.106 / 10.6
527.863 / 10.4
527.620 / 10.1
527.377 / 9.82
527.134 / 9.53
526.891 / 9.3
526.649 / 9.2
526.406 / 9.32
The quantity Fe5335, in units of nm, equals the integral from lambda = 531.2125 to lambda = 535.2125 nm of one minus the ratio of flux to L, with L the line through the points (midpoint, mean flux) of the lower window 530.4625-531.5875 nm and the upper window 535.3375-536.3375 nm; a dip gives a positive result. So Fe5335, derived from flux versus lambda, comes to 0.23 nm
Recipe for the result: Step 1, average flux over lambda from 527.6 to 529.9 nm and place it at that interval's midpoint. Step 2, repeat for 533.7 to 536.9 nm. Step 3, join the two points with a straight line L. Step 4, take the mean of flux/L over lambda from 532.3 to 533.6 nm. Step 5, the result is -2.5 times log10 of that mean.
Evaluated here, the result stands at 0.053 mag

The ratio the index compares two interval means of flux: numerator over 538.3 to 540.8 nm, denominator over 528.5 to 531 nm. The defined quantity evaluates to 0.9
